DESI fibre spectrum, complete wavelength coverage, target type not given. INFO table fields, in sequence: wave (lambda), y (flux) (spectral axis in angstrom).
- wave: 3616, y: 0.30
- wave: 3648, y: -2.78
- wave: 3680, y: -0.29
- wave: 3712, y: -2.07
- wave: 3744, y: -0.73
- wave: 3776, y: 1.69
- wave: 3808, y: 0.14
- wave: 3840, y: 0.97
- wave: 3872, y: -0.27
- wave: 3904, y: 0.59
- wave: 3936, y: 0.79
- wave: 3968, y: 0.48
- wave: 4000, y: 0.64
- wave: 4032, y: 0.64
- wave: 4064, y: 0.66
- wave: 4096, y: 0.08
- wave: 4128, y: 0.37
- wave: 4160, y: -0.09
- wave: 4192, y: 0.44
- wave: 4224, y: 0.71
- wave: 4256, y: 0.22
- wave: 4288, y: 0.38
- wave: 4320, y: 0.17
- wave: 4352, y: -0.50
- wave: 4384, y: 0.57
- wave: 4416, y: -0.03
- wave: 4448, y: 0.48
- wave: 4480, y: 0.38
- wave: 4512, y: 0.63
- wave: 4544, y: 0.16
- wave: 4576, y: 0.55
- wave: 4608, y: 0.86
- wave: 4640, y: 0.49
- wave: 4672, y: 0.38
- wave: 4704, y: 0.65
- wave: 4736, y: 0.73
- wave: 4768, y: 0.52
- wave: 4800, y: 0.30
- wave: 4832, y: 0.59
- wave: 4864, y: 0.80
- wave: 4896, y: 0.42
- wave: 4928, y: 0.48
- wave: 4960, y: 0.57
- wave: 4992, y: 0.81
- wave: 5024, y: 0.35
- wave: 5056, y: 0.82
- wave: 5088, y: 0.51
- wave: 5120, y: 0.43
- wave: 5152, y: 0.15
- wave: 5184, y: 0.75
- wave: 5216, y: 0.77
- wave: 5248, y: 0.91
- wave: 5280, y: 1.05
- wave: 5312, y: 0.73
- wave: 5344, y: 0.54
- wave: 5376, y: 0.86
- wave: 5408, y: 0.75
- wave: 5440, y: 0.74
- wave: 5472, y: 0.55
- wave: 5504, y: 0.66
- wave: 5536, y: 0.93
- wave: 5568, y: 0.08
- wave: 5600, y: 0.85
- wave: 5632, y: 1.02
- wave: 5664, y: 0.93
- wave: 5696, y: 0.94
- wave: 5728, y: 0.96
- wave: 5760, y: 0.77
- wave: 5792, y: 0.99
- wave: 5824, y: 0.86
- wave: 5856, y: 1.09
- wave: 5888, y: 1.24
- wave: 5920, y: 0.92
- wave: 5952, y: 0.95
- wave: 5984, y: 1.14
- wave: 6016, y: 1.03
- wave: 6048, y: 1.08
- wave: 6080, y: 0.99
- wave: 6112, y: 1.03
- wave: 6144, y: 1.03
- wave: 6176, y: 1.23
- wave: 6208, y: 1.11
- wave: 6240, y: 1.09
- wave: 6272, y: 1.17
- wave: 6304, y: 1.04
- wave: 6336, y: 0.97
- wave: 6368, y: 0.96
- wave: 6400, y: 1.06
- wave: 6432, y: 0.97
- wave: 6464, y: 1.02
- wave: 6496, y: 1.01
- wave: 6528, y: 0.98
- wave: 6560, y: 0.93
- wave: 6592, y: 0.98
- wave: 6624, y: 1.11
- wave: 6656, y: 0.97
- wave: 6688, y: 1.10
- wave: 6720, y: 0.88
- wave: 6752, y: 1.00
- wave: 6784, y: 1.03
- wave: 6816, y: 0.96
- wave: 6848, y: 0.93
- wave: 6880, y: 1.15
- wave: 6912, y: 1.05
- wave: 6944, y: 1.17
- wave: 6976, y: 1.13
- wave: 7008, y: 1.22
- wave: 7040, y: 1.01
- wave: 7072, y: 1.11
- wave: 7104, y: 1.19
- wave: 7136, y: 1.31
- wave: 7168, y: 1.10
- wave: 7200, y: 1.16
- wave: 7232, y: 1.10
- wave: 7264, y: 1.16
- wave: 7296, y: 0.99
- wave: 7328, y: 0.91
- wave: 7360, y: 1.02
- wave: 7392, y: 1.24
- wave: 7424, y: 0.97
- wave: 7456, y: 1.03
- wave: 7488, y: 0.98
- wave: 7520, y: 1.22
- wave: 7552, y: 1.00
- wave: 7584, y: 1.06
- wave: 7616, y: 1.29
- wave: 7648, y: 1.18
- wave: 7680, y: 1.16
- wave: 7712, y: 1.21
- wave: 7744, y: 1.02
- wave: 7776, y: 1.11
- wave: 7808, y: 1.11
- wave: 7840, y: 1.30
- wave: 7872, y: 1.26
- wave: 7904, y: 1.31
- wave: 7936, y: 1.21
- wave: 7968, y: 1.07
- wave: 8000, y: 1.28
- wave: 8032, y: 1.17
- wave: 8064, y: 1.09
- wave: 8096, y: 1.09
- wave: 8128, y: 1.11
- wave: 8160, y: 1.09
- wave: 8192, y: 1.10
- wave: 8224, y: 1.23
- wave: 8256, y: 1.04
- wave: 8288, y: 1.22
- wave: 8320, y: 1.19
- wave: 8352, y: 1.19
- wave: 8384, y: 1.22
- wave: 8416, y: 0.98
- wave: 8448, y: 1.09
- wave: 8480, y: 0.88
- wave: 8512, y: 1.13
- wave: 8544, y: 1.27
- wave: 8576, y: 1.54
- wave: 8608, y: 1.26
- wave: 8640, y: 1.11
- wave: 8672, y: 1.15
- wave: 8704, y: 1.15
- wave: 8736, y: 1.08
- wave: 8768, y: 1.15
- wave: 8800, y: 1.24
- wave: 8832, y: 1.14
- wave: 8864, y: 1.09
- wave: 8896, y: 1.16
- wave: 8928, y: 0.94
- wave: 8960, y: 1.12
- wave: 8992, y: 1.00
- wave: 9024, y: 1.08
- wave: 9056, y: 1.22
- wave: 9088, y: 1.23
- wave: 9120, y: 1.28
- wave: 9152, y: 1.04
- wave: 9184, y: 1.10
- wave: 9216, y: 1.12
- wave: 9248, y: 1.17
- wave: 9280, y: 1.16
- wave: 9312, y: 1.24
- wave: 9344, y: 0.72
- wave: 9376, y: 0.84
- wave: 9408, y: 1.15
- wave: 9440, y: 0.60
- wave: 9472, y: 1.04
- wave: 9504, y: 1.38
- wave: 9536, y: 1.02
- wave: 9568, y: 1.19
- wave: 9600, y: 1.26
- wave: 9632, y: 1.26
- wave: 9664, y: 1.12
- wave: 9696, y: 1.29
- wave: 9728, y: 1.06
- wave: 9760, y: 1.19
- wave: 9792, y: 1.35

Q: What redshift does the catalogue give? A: 0.306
